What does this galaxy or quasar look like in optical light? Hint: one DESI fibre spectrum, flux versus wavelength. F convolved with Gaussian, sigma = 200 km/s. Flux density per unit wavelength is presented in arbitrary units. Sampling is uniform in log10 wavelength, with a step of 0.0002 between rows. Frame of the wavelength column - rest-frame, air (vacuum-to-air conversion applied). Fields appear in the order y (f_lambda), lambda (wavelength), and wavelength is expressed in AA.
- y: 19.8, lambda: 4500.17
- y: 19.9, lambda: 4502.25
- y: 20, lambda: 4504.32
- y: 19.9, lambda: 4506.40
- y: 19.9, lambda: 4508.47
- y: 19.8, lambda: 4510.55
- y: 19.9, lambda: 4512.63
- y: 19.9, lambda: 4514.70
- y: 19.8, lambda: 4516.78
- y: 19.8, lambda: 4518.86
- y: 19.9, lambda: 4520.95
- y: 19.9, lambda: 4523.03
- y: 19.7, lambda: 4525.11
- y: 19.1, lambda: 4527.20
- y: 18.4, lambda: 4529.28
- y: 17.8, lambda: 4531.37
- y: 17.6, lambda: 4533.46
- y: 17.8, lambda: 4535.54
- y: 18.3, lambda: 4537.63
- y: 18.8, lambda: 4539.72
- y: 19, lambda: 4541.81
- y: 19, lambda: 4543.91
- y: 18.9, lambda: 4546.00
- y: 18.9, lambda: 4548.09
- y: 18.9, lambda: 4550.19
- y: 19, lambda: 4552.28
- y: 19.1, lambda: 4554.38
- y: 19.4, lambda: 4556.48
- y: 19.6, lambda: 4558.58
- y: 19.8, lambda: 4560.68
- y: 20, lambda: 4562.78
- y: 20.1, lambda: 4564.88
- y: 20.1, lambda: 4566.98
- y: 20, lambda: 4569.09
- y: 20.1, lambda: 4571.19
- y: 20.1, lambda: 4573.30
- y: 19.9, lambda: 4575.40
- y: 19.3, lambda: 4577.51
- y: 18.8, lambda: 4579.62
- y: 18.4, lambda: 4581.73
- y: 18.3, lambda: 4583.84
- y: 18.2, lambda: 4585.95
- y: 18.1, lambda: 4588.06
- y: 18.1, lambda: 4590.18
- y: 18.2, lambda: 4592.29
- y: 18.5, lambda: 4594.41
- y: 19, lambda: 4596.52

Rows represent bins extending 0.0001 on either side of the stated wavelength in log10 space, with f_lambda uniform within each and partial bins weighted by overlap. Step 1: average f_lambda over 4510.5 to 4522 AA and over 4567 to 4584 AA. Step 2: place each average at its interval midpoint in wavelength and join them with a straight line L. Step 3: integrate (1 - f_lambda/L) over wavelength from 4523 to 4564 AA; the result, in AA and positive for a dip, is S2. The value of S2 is 1.5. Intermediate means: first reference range 19.9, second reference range 19.5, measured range 18.9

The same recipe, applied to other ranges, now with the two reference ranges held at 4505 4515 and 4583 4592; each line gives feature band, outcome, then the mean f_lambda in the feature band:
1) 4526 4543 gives 0.9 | 18.4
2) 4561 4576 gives -1.2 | 20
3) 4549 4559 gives -0.1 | 19.2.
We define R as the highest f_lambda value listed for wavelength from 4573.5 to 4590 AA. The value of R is 19.9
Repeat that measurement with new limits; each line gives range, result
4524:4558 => 19.7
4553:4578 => 20.1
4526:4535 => 19.1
